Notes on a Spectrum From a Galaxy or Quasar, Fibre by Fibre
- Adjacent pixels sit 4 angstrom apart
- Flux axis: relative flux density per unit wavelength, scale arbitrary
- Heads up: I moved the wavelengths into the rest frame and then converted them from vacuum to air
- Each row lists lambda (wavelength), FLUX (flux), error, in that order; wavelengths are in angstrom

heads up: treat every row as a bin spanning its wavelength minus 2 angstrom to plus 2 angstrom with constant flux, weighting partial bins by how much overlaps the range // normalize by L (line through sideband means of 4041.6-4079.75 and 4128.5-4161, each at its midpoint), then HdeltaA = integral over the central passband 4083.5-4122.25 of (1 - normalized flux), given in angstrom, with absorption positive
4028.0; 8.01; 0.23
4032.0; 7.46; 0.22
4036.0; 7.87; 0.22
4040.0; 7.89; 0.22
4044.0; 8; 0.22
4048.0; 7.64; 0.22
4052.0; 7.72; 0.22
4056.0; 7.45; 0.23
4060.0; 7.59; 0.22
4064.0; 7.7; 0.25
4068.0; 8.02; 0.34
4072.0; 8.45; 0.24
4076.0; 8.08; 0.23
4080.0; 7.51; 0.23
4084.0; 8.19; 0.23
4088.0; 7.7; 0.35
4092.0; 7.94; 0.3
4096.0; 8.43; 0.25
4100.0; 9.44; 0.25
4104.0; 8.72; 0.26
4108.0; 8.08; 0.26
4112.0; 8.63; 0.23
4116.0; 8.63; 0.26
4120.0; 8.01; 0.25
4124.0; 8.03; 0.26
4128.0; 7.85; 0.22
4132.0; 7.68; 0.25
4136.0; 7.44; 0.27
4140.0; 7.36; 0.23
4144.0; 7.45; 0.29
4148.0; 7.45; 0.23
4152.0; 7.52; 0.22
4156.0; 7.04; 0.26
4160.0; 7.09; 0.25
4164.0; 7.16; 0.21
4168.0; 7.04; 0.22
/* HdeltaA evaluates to -3.9 angstrom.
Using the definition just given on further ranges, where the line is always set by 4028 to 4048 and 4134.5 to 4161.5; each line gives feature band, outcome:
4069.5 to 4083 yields -0.7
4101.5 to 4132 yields -3.2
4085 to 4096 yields -0.6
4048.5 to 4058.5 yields 0.2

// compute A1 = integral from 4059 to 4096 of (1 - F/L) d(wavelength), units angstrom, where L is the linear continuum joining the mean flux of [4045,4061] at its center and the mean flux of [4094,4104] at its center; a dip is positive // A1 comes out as 1.5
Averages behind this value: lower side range 7.63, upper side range 8.89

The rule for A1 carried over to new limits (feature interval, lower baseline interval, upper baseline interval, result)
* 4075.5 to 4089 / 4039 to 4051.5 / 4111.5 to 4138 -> 0.1 angstrom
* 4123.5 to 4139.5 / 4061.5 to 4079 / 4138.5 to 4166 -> -0.4 angstrom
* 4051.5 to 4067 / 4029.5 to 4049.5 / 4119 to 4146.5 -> 0.3 angstrom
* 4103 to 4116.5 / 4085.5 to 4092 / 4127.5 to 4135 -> -1.3 angstrom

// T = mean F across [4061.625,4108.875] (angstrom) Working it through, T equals 8.19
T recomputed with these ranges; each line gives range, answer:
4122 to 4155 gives 7.58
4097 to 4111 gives 8.72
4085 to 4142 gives 8.14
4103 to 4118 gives 8.5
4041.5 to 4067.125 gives 7.7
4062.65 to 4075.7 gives 8.08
